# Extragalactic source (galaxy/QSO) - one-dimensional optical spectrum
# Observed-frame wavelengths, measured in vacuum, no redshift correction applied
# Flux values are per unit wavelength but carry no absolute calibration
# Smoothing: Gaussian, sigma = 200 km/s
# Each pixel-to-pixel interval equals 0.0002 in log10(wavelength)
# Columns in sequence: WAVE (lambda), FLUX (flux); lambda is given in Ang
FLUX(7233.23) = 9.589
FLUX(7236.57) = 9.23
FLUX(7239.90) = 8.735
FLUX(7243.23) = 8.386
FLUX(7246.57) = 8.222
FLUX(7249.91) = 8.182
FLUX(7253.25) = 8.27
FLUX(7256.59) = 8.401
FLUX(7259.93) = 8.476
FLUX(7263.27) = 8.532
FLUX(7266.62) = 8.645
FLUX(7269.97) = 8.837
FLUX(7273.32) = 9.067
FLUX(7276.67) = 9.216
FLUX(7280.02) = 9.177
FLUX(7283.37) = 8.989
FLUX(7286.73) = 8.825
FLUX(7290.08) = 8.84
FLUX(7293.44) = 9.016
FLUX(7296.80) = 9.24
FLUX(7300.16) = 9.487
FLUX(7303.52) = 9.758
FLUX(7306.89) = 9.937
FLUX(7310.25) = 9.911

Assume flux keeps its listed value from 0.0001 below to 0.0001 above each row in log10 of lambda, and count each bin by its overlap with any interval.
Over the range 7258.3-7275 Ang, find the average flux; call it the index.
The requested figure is 8.71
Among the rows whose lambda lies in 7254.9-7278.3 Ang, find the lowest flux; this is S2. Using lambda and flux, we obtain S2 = 8.401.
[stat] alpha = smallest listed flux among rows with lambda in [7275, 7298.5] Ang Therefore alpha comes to 8.825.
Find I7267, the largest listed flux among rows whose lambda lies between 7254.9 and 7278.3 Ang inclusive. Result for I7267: 9.216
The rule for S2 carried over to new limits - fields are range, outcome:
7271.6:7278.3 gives 9.067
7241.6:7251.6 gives 8.182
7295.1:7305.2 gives 9.24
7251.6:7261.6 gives 8.27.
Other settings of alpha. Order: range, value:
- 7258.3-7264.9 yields 8.476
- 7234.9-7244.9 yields 8.386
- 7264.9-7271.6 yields 8.645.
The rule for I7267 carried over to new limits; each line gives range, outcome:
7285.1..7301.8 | 9.487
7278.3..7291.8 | 9.177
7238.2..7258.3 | 8.735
